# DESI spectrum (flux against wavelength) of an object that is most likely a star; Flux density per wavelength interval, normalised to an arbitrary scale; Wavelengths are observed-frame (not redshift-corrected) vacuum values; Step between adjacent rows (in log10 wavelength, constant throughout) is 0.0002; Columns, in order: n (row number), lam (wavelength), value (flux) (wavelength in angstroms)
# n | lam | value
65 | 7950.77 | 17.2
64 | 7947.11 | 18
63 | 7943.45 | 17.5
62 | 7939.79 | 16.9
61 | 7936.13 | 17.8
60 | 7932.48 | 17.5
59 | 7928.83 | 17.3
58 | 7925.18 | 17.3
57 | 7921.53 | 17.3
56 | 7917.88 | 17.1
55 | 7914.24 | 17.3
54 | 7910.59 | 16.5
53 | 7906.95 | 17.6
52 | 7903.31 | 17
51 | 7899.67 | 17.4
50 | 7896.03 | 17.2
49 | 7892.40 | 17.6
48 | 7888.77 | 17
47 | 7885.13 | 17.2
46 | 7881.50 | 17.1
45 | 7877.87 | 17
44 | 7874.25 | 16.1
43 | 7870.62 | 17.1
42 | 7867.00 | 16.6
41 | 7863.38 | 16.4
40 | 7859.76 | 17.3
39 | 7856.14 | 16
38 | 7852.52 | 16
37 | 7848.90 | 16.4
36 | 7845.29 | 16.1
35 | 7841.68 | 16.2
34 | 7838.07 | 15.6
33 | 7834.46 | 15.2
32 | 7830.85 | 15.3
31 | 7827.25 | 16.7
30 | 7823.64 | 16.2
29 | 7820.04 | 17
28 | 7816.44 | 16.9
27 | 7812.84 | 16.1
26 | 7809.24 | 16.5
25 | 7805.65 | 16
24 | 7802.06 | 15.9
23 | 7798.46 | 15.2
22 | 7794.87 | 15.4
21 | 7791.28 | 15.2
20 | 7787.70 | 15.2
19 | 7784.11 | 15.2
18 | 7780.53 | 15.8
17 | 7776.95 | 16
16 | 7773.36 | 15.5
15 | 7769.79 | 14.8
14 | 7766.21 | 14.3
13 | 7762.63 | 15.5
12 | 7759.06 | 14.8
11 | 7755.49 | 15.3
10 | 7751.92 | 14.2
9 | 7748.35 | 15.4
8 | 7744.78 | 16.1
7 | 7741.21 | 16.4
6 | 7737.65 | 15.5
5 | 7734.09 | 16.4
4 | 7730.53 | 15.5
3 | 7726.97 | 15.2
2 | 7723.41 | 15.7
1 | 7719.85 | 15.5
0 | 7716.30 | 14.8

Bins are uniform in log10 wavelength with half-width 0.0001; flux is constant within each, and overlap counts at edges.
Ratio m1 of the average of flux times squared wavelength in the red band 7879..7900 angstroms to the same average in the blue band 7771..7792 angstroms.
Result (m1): 1.1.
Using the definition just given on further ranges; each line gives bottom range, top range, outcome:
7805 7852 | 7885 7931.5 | 1.09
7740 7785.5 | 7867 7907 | 1.15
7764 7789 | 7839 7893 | 1.12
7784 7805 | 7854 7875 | 1.10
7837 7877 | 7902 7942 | 1.07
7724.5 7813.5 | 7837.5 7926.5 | 1.12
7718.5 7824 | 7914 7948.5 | 1.16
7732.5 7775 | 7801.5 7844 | 1.07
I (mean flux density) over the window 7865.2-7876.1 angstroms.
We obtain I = 16.6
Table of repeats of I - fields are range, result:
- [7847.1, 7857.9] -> 16.1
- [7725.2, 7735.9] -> 15.7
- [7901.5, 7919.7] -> 17.1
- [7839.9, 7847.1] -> 16.2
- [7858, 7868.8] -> 16.8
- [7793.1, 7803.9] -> 15.5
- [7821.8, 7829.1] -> 16.4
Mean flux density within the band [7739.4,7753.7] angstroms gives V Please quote 15.5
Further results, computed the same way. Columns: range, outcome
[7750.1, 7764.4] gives 15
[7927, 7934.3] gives 17.4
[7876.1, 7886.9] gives 17.1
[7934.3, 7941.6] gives 17.3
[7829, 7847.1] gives 15.7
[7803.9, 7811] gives 16.3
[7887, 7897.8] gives 17.3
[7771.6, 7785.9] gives 15.6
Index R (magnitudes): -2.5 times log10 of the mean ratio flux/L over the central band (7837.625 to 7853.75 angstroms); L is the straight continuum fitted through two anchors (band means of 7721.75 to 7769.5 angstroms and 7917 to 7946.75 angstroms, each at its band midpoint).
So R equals 0.02 mag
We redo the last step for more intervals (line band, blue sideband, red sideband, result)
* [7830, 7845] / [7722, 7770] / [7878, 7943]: 0.05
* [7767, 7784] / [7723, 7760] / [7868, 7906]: 0.03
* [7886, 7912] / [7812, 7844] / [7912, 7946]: -0.01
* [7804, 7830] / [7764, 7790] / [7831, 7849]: -0.06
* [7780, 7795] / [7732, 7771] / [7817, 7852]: 0.02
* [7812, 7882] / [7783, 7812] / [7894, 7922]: 0.00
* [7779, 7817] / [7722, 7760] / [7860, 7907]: 0.03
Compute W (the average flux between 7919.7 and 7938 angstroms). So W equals 17.4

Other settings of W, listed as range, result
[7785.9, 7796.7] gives 15.3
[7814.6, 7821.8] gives 16.9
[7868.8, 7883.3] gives 16.8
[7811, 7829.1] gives 16.6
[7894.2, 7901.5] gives 17.3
